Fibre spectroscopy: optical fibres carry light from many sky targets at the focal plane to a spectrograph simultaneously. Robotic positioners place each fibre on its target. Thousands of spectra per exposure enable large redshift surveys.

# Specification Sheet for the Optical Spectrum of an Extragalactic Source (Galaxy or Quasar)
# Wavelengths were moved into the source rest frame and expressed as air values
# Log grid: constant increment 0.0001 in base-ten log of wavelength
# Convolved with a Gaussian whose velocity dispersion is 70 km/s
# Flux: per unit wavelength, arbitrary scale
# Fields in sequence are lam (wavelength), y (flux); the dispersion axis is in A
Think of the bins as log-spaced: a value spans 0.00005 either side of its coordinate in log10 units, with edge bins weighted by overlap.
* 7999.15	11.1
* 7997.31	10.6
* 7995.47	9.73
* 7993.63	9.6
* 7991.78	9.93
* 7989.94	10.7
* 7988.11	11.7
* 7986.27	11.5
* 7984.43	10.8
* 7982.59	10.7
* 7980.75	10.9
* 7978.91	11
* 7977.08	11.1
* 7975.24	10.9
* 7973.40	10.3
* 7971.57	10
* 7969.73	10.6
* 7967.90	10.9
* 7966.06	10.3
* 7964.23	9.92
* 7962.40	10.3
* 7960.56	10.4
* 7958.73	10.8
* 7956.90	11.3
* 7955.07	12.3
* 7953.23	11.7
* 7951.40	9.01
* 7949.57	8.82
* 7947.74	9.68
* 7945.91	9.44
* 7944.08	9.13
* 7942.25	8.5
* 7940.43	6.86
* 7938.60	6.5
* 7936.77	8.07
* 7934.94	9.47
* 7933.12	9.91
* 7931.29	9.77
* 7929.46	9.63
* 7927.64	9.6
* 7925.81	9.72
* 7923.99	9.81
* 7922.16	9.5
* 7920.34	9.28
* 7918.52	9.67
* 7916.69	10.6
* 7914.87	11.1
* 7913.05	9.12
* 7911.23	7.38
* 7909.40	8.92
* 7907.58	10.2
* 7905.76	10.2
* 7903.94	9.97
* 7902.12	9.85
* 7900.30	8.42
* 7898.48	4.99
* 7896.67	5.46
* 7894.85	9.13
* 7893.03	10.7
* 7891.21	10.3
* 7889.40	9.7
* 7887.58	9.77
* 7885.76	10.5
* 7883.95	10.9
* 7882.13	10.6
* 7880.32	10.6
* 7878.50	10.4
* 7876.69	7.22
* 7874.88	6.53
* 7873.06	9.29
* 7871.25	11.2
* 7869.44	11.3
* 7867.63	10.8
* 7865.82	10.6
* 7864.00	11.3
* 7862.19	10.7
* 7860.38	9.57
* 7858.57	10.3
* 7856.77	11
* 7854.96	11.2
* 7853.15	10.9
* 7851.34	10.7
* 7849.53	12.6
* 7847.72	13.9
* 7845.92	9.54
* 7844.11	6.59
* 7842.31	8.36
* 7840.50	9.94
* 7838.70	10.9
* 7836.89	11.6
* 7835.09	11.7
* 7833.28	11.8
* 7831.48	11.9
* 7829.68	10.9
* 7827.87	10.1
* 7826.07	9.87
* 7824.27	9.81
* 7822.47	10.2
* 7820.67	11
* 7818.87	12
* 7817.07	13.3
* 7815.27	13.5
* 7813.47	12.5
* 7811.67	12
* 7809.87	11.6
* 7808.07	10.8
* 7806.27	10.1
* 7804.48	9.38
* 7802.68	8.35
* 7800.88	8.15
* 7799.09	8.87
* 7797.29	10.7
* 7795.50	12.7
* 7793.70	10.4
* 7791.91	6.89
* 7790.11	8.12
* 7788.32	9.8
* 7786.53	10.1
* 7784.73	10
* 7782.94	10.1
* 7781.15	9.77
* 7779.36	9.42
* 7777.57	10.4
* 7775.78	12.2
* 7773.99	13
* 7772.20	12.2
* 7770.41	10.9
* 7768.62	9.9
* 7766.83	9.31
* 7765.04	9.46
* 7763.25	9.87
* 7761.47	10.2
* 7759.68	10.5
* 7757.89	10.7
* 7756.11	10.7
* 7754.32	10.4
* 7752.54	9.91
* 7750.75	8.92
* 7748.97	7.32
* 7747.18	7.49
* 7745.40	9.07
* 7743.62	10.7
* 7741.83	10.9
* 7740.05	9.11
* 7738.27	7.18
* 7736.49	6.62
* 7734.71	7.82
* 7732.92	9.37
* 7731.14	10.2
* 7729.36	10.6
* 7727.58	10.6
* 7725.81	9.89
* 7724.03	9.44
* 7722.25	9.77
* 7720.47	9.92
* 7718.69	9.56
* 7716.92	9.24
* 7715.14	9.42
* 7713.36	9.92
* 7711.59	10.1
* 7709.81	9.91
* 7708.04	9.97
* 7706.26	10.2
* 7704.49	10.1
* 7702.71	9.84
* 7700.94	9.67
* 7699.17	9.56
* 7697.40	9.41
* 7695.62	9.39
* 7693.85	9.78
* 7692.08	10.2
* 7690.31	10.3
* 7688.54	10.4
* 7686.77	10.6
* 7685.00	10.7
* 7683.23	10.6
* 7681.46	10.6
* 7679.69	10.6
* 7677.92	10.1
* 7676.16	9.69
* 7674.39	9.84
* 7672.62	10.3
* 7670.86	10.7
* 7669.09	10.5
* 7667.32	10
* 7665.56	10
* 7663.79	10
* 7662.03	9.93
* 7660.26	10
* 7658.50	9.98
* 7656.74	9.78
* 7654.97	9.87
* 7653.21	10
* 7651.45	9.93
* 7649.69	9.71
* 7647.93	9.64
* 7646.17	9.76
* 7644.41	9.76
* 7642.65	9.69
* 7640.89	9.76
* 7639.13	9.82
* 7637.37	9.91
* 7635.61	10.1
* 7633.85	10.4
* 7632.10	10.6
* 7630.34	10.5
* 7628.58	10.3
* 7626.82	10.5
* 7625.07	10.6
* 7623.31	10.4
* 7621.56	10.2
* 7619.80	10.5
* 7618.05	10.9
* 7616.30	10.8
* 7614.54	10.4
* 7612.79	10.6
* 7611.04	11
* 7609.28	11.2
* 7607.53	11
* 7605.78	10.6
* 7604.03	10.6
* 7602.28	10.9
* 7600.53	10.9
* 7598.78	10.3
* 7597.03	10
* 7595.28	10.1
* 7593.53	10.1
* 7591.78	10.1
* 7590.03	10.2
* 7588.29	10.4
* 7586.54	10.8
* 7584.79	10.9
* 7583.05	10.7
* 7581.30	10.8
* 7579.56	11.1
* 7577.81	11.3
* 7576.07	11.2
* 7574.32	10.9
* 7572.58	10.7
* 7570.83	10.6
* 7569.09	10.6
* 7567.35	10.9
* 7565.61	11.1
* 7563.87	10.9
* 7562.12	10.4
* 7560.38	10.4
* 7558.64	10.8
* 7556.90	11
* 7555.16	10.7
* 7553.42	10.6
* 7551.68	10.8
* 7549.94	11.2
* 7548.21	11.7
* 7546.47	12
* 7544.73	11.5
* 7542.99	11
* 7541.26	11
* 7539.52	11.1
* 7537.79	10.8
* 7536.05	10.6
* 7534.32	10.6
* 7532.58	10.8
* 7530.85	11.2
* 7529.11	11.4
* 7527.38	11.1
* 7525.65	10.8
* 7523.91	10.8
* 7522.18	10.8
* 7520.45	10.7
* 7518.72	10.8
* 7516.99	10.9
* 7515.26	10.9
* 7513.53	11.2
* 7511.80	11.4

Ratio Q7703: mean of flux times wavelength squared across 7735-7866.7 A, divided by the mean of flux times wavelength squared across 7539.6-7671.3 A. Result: 1.0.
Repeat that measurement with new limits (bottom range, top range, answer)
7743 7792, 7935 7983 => 1.05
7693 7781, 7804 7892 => 1.12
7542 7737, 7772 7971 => 1.04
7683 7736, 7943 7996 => 1.14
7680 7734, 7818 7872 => 1.12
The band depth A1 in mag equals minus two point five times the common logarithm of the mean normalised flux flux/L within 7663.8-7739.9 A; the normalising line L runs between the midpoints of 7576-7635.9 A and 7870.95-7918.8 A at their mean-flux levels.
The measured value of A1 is 0.04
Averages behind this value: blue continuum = 10.6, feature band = 9.82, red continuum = 9.33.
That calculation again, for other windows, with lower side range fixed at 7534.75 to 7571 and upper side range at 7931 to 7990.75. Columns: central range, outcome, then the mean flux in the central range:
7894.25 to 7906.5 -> 0.23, 8.24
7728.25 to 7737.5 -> 0.18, 8.93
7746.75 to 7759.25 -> 0.12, 9.46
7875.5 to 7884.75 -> 0.05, 9.83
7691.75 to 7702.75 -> 0.11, 9.66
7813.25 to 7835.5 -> -0.10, 11.4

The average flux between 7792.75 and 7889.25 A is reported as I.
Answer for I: 10.6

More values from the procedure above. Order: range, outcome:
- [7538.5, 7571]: 11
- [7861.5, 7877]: 9.97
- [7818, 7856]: 10.7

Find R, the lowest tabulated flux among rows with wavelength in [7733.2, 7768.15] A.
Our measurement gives 6.62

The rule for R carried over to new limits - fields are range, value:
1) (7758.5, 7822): 6.89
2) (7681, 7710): 9.39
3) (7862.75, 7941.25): 4.99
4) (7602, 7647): 9.69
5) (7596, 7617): 10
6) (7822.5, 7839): 9.81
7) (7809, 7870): 6.59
